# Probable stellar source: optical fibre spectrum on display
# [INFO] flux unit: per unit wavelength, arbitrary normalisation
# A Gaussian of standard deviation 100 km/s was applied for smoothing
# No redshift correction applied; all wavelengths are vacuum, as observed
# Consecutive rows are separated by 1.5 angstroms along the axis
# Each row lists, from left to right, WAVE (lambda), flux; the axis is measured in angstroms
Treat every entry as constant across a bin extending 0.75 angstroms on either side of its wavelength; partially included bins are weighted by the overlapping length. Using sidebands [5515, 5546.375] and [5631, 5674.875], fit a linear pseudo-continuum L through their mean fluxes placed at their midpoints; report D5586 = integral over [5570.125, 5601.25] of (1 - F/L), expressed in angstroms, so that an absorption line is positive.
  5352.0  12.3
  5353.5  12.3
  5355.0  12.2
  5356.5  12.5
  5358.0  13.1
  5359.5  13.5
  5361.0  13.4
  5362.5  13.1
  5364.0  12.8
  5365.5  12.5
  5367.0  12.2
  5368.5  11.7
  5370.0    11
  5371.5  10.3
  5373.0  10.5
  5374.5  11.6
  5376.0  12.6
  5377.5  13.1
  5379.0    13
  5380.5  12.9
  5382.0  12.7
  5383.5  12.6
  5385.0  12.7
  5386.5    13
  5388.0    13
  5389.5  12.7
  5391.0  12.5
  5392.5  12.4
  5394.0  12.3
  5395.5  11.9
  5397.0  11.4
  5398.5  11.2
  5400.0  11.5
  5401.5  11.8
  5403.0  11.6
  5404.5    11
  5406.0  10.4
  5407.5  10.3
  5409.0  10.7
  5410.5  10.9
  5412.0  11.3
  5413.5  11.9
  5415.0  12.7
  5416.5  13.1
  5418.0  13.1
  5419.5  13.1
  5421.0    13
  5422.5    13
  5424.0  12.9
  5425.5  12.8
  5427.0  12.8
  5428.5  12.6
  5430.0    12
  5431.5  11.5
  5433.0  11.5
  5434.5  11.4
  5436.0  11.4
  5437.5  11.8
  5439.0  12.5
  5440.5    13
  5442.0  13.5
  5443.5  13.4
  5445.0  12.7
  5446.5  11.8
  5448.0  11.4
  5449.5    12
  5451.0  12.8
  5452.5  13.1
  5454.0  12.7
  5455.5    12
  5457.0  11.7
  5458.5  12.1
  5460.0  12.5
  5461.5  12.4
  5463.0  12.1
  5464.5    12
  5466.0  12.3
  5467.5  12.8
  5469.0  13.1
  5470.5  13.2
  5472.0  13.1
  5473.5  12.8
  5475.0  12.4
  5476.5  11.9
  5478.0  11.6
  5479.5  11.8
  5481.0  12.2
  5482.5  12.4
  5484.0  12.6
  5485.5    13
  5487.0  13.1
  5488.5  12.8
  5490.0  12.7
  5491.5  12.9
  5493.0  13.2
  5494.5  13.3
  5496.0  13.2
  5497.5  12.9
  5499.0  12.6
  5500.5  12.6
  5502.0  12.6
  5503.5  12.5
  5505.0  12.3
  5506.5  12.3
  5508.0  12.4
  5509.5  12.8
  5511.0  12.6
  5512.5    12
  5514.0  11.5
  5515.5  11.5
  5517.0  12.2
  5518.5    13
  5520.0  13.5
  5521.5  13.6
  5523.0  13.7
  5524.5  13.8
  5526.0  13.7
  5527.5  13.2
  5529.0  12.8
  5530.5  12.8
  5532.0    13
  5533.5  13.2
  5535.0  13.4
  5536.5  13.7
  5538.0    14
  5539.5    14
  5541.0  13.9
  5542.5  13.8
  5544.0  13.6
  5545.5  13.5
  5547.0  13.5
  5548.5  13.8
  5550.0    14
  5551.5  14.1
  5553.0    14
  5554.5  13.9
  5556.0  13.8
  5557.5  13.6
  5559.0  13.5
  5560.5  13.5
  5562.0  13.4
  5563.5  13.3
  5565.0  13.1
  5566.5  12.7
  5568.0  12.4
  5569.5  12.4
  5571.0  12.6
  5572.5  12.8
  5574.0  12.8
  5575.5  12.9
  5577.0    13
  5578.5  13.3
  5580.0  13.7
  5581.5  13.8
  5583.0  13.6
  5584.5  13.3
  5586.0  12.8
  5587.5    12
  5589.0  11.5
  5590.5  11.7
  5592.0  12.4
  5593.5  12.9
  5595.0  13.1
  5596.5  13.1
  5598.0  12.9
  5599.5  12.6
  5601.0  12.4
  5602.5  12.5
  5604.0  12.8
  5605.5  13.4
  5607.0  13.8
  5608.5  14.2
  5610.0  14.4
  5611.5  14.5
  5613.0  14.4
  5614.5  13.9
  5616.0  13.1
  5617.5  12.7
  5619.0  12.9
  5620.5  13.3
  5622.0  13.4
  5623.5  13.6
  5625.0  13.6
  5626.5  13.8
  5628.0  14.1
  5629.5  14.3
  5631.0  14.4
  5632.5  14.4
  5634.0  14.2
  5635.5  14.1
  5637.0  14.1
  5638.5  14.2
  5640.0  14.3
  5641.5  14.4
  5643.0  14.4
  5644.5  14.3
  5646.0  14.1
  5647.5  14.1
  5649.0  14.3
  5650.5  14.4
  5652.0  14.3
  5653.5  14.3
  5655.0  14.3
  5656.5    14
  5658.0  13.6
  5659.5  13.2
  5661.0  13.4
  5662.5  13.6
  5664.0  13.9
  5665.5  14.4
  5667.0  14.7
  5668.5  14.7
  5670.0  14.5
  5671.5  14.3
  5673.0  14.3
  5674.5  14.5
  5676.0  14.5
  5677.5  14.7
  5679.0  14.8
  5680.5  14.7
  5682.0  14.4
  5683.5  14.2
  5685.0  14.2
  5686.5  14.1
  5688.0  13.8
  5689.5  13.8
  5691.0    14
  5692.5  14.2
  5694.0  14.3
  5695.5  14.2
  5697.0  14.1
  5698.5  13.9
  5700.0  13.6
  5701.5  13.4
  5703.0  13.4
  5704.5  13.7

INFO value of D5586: 2.03 angstroms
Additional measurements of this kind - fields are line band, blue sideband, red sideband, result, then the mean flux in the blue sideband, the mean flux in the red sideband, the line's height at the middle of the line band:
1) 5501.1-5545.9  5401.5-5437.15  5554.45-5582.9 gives -0.8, 12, 13.2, 12.8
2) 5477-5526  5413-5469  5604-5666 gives 0.9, 12.4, 13.9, 12.9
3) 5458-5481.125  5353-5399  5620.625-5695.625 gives 1.0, 12.4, 14.2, 13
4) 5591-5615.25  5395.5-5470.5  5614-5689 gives 0.6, 12.1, 14.1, 13.6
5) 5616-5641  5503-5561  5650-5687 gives 0.2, 13.2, 14.2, 13.9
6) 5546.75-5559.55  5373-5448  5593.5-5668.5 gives -0.6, 12.2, 13.8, 13.2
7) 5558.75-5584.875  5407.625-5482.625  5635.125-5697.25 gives 0.6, 12.3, 14.2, 13.4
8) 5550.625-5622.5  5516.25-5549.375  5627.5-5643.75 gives 3.6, 13.4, 14.3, 13.9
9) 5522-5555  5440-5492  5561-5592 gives -2.3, 12.5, 12.8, 12.7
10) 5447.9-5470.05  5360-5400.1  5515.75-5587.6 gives 0.7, 12.3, 13.3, 12.8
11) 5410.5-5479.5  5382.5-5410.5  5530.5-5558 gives 0.2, 11.8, 13.7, 12.4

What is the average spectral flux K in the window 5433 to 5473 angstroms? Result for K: 12.4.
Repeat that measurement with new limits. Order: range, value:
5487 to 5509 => 12.7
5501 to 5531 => 12.7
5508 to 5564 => 13.3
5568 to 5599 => 12.8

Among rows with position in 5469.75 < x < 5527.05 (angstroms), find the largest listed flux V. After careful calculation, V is 13.8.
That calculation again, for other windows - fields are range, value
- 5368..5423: 13.1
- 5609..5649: 14.5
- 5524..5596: 14.1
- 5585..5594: 12.9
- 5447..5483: 13.2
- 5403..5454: 13.5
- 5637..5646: 14.4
